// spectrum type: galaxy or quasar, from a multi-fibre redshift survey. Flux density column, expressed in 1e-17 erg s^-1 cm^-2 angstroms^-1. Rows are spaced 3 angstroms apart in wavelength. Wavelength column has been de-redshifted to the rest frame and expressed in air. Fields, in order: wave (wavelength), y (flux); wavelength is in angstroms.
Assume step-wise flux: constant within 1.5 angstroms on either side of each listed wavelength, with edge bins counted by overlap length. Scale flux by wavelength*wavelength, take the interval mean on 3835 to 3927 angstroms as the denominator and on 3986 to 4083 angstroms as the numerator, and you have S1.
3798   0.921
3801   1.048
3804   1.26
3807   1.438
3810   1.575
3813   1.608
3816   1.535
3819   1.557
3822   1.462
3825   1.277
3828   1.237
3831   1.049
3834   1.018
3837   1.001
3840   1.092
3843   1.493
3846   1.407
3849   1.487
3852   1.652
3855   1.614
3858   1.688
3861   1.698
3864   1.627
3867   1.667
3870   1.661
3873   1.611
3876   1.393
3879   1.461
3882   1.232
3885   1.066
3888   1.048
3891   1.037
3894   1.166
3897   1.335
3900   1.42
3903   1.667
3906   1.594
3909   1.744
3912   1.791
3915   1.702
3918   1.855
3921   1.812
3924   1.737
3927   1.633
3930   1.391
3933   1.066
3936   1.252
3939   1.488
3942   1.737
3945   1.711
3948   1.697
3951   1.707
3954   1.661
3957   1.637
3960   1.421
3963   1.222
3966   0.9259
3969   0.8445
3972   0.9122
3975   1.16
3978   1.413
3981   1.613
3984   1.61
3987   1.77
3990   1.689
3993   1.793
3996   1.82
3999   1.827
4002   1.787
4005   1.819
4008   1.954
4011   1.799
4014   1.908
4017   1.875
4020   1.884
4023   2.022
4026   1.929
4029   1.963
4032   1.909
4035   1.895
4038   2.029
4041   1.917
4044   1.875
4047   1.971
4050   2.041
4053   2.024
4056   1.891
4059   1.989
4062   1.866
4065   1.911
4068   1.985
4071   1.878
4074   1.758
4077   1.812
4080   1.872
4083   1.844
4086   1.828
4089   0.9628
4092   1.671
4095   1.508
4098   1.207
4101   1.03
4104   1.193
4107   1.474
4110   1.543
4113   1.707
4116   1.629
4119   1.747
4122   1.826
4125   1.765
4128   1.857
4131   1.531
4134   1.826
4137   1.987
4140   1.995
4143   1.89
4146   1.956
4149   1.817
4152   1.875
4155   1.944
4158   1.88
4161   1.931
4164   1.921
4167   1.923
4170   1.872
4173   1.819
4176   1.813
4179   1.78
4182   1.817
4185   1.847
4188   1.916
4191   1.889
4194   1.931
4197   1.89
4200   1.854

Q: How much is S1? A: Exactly 1.37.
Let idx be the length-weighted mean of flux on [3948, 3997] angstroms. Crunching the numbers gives 1.45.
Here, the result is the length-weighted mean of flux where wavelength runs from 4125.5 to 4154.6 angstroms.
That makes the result 1.86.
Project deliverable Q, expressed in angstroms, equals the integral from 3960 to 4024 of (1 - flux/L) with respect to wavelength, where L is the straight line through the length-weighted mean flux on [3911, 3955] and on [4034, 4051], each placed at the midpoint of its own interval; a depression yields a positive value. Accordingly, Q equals 7.49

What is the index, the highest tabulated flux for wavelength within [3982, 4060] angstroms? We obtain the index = 2.041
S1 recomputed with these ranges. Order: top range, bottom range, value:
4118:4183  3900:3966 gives 1.31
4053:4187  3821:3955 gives 1.34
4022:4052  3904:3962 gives 1.28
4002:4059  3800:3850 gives 1.61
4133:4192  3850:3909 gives 1.49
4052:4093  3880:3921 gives 1.36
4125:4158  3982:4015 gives 1.11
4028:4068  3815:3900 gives 1.56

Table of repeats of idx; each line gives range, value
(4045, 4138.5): 1.71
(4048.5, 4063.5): 1.96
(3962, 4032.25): 1.64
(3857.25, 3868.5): 1.67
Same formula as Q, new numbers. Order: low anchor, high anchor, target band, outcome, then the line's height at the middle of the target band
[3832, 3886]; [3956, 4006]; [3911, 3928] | -3.5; 1.46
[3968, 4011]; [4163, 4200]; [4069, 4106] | 3.8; 1.73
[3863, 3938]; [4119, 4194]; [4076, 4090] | 0.5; 1.75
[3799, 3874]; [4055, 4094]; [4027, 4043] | -2.0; 1.73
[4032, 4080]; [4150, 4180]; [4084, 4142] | 9.1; 1.9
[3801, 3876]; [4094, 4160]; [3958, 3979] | 5.7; 1.55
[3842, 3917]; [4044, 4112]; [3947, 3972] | 3.5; 1.58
